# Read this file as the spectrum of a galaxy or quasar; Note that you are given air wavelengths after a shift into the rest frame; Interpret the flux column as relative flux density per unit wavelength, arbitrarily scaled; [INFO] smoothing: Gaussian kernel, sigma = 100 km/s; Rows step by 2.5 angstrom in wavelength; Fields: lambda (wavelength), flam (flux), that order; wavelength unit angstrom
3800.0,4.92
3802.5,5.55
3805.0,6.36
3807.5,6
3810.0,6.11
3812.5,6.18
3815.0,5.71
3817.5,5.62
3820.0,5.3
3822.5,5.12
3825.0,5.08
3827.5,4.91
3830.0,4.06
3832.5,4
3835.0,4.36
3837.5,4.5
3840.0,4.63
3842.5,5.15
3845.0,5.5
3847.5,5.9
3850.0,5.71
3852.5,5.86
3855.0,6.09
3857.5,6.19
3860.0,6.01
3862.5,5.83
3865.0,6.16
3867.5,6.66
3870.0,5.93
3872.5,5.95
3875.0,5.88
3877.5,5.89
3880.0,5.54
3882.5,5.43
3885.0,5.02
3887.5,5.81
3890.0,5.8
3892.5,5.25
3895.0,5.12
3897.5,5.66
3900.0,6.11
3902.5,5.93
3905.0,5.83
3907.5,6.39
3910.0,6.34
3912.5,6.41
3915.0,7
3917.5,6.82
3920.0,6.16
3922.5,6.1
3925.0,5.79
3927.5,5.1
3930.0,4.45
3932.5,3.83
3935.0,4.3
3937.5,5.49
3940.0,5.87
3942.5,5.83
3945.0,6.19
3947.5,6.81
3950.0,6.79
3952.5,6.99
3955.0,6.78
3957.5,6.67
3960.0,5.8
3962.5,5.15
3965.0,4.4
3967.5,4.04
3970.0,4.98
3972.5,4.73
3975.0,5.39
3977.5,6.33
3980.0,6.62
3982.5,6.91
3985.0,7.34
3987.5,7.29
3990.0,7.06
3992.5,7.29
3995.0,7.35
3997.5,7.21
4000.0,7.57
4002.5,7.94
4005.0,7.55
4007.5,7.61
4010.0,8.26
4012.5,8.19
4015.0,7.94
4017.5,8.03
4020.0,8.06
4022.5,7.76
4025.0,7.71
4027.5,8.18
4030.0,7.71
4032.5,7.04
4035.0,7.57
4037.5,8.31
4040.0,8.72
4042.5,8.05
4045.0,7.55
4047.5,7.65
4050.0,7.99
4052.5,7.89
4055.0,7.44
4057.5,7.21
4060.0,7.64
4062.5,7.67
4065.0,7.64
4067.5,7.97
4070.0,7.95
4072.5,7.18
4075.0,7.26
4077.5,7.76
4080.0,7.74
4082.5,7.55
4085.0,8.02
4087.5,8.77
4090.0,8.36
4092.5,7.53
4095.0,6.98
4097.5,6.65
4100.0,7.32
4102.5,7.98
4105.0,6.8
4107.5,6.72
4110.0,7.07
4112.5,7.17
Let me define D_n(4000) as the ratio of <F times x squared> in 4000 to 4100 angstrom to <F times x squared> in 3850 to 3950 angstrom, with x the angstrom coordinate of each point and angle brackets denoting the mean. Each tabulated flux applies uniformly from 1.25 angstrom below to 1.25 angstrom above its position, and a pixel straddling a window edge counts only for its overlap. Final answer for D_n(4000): 1.44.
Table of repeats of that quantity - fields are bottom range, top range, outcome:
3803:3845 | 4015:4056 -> 1.68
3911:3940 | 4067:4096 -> 1.50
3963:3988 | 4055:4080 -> 1.38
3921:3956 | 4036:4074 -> 1.44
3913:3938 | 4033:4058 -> 1.50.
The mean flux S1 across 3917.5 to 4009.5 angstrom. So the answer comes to 6.18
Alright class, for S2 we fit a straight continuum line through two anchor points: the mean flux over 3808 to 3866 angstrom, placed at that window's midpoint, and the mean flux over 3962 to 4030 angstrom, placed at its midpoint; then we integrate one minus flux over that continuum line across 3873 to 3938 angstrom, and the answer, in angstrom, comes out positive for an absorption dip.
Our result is 4.1 angstrom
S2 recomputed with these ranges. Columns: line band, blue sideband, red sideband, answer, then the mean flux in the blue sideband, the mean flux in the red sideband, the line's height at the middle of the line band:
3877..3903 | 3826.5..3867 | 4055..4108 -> 0.75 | 5.33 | 7.57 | 5.74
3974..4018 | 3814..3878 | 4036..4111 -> -2.66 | 5.46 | 7.65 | 6.9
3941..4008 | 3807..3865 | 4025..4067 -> 4.98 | 5.39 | 7.77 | 6.96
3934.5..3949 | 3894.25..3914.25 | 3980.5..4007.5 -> 1.63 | 6.02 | 7.34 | 6.57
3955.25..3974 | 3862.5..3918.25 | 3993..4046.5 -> 4.82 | 5.94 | 7.82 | 7.02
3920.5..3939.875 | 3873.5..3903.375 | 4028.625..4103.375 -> 3.18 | 5.62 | 7.7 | 6.11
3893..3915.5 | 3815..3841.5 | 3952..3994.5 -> -2.19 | 4.81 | 6.11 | 5.49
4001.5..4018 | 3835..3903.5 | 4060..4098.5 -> -2.16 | 5.66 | 7.67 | 7.01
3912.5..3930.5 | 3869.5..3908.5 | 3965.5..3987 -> -0.84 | 5.71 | 5.8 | 5.74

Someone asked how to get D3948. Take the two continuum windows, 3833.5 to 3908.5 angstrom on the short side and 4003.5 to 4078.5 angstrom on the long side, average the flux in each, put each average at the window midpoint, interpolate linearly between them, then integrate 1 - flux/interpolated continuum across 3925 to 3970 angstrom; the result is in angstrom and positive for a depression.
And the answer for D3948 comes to 7.3 angstrom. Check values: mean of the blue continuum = 5.66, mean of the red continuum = 7.78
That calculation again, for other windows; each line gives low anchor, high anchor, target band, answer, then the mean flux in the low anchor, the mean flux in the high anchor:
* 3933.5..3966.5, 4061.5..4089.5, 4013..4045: -3.7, 5.9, 7.79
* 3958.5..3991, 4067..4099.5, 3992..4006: -2.8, 5.85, 7.66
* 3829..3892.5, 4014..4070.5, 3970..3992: 2.0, 5.51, 7.81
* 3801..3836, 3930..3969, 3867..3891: -1.4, 5.32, 5.62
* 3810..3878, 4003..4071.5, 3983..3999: 0.0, 5.5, 7.82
